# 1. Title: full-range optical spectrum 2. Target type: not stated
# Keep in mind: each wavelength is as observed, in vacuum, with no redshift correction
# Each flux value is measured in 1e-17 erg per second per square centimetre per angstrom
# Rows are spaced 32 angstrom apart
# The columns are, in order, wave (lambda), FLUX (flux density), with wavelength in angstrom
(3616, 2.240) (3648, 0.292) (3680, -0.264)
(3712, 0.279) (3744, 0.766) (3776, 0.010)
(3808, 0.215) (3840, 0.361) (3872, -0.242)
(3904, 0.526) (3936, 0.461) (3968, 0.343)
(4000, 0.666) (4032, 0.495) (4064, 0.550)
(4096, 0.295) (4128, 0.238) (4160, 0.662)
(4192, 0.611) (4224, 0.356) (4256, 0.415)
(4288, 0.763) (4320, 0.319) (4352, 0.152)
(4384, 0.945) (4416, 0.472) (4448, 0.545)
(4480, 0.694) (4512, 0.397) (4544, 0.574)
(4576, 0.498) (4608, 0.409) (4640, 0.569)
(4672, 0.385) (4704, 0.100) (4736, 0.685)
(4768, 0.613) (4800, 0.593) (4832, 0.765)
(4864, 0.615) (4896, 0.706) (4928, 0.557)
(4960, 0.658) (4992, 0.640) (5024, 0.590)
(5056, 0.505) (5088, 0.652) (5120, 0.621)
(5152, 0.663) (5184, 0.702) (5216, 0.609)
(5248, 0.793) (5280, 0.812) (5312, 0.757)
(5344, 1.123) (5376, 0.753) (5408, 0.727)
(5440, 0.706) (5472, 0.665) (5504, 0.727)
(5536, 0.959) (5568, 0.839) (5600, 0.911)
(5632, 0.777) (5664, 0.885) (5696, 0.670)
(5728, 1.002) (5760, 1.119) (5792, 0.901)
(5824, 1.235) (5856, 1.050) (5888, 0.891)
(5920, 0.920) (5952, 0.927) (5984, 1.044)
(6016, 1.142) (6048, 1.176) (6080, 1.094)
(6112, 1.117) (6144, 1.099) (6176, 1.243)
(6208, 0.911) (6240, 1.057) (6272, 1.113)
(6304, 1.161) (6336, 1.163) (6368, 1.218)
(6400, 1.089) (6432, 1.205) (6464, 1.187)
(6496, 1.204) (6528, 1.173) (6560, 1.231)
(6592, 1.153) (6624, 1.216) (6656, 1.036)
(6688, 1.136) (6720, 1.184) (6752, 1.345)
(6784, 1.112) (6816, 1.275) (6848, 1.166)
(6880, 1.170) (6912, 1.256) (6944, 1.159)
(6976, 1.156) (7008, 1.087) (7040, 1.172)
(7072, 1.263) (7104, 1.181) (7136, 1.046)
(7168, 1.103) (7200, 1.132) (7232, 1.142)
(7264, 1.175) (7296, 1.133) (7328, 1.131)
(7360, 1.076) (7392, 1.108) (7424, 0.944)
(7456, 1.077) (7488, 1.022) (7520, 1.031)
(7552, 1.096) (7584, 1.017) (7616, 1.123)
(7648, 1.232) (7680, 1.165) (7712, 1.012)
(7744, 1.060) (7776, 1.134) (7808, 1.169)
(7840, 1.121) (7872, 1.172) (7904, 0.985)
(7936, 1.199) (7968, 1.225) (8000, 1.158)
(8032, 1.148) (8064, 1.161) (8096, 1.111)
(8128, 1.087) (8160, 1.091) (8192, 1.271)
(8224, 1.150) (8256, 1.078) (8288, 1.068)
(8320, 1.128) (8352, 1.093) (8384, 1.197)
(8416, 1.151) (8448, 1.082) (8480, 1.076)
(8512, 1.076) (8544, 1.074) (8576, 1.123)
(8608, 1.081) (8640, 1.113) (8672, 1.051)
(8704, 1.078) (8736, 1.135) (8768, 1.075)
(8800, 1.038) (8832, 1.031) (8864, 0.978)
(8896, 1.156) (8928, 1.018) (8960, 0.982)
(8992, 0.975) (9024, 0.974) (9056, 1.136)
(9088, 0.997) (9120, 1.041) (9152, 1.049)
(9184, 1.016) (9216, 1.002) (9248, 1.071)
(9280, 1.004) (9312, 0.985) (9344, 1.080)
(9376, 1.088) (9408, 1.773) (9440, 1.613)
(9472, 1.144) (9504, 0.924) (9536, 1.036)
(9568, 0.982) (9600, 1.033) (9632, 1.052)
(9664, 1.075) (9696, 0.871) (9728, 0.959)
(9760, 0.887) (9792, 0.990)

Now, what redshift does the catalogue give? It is 0.43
